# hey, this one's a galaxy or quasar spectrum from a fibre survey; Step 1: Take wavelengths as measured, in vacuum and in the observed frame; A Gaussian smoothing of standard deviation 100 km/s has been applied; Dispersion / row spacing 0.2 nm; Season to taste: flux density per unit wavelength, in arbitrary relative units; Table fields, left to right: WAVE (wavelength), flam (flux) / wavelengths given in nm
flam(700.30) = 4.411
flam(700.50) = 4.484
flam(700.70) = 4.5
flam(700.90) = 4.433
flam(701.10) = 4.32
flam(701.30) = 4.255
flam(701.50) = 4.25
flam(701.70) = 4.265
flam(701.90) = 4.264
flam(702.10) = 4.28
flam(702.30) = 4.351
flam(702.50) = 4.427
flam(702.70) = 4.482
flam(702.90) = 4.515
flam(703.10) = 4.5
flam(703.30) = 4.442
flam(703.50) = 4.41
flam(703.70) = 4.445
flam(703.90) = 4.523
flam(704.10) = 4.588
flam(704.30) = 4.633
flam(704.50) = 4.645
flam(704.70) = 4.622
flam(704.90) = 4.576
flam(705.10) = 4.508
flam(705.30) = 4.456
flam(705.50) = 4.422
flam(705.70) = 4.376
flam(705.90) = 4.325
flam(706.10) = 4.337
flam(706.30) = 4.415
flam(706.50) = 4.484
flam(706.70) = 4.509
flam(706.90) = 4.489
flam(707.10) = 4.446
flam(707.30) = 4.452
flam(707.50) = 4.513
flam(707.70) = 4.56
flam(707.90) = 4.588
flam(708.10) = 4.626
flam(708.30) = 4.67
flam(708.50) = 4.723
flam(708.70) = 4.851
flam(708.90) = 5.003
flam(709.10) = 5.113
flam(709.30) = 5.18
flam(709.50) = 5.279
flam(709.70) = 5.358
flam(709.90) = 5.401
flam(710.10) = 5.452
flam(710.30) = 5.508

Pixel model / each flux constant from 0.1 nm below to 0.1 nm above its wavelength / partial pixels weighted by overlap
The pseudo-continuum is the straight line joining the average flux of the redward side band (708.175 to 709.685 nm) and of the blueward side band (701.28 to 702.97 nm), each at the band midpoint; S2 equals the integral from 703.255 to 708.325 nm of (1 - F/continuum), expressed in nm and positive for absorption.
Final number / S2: 0.20 nm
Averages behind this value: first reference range 4.34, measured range 4.5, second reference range 4.99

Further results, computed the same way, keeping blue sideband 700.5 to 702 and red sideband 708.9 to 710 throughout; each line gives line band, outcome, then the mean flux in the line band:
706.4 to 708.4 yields 0.19 nm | 4.53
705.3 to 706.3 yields 0.10 nm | 4.38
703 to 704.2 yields 0.03 nm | 4.48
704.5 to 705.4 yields 0.04 nm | 4.55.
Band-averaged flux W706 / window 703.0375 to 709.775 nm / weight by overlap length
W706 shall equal 4.62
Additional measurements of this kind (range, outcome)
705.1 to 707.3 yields 4.43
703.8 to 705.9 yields 4.52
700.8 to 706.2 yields 4.43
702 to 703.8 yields 4.43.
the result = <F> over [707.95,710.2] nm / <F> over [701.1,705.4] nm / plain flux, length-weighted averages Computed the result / 1.14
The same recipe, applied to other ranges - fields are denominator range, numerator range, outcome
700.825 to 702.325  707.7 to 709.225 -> 1.11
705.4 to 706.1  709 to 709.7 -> 1.19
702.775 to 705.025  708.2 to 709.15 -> 1.07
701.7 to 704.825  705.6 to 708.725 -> 1.01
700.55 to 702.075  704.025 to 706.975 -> 1.04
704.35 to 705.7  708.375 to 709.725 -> 1.11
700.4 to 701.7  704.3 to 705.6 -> 1.04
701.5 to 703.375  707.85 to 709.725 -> 1.13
